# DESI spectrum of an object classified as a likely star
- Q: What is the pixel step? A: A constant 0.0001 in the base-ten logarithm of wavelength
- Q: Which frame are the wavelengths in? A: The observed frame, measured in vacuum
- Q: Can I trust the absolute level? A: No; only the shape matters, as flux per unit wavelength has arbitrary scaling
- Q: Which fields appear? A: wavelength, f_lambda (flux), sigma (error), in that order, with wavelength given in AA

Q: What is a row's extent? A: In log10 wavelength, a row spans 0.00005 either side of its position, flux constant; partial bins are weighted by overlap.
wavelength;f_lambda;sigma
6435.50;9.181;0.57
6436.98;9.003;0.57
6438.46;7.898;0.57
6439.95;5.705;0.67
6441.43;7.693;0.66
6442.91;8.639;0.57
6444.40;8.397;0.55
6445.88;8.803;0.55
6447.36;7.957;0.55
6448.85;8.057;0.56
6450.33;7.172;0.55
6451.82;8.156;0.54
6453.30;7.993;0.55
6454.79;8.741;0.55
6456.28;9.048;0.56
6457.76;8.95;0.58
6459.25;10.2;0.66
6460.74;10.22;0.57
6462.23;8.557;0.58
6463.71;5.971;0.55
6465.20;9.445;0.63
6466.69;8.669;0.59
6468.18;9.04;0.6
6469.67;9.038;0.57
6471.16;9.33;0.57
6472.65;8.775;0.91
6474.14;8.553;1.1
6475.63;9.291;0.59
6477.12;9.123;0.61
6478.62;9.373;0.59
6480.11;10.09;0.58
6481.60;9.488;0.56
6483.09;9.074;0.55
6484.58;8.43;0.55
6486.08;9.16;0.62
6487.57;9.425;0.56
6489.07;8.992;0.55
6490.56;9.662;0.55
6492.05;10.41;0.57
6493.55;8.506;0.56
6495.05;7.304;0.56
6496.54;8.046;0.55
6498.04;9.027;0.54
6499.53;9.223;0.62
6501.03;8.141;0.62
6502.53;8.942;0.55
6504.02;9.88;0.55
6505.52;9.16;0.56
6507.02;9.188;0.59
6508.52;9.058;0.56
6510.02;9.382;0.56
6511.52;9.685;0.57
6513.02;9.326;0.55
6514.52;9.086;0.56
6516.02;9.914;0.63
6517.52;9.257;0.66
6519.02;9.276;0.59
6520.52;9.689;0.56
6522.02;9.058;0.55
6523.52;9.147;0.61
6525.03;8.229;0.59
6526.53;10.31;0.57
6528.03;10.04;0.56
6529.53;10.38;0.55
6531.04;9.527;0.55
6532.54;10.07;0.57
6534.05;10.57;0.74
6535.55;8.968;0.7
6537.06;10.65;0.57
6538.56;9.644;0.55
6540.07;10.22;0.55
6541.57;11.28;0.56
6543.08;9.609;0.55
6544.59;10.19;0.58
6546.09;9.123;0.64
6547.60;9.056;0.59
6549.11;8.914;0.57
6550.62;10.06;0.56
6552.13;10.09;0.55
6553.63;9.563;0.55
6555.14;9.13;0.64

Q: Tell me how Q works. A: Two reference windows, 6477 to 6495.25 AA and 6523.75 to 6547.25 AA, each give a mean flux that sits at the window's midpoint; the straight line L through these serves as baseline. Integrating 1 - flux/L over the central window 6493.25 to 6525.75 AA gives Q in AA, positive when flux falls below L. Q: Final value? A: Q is 1.71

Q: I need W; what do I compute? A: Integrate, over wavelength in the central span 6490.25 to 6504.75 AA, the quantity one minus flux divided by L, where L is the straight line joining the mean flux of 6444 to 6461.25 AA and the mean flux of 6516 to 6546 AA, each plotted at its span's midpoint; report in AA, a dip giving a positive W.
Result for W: 0.62 AA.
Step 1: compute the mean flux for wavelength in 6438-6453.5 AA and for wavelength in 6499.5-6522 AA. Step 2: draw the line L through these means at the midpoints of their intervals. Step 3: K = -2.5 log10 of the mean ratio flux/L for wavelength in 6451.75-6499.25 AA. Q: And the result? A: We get -0.06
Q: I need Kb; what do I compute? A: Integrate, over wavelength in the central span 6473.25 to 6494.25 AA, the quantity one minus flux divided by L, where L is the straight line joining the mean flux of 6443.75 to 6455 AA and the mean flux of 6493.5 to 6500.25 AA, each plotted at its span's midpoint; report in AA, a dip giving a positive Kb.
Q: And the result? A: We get -2.3 AA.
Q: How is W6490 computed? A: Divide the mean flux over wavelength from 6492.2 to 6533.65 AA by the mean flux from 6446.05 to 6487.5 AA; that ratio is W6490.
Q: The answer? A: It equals 1.0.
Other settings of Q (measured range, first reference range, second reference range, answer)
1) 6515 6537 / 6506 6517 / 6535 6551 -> -0.15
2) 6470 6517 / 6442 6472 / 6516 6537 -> 0.06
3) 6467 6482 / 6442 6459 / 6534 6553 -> -0.70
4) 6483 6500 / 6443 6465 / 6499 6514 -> 0.11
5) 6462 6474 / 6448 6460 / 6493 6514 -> 0.06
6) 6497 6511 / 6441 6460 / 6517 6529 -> 0.09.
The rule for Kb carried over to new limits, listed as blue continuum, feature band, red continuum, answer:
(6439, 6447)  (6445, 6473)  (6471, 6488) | -0.7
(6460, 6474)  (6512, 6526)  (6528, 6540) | 0.7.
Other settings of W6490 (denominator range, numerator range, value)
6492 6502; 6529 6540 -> 1.17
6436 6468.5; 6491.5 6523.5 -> 1.09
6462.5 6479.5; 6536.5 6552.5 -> 1.12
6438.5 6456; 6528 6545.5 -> 1.27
